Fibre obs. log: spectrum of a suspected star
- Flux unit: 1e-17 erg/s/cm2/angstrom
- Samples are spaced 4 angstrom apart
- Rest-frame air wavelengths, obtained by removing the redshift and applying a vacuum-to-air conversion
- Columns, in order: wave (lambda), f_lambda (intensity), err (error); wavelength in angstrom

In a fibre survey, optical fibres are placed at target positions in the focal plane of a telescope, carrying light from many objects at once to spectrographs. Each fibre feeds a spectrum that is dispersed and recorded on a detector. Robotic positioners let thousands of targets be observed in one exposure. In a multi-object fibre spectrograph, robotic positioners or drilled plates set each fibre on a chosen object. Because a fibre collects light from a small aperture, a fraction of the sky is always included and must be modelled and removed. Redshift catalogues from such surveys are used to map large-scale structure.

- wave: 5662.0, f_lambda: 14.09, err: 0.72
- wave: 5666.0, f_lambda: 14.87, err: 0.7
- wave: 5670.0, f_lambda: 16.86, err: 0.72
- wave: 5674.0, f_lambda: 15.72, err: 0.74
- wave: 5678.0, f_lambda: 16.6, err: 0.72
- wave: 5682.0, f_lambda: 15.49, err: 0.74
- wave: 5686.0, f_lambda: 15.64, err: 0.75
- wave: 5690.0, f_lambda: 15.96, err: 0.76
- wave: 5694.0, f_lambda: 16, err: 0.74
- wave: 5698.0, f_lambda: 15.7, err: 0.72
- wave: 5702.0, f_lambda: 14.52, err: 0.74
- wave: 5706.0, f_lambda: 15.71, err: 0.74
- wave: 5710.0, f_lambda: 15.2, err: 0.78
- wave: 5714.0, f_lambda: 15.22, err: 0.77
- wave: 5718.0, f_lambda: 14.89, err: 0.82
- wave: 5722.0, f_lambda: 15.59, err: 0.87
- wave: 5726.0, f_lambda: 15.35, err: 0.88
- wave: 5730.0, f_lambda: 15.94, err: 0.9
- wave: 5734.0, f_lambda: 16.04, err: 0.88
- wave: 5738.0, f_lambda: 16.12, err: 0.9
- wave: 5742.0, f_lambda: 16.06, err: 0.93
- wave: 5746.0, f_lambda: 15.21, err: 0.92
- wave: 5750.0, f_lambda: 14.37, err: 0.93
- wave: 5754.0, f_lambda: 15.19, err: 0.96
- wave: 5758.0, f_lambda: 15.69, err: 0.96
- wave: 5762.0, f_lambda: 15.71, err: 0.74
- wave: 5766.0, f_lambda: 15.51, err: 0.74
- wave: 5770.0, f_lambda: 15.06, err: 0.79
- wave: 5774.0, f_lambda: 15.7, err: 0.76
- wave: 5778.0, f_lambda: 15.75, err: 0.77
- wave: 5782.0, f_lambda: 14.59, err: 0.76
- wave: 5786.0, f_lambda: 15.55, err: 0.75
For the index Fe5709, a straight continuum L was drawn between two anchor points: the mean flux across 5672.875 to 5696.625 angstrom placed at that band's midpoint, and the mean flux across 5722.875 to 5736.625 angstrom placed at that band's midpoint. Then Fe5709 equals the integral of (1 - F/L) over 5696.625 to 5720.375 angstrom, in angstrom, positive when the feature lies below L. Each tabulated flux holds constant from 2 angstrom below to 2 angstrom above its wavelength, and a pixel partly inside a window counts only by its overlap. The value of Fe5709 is 1.0 angstrom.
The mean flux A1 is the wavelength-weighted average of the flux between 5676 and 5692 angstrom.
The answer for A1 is 15.9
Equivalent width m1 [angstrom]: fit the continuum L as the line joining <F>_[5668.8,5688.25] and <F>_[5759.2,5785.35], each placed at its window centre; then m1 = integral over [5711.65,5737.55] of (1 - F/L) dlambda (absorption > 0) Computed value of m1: 0.3 angstrom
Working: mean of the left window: 16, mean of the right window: 15.4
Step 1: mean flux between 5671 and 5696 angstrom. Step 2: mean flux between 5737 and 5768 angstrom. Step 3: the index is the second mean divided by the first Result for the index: 0.97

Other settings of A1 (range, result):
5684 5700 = 15.8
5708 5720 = 15.1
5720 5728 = 15.5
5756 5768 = 15.6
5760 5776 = 15.5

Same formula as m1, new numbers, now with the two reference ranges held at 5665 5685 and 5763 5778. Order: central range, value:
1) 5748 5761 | 0.36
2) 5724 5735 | -0.05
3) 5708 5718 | 0.39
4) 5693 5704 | 0.33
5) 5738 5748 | -0.07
